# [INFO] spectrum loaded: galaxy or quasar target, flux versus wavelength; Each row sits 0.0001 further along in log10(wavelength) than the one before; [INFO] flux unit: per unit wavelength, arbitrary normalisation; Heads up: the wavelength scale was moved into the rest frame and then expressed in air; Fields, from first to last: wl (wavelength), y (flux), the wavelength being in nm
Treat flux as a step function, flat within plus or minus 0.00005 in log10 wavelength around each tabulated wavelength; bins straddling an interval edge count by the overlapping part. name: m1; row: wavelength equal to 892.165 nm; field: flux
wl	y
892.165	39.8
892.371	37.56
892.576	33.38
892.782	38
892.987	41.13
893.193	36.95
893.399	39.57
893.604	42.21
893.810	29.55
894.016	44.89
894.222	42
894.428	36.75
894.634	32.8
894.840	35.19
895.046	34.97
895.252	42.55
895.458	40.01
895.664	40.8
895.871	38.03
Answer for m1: 39.8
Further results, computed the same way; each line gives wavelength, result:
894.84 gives 35.19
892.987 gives 41.13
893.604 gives 42.21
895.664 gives 40.8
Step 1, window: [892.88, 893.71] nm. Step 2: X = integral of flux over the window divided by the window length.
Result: 39.9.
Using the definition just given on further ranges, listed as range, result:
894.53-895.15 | 34.3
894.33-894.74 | 34.8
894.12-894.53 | 39.4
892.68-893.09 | 39.6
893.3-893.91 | 37.2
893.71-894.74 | 37.2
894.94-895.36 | 38.8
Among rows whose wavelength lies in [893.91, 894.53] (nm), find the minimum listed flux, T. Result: 36.75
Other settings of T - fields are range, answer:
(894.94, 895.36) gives 34.97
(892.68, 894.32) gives 29.55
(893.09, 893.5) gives 36.95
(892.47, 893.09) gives 33.38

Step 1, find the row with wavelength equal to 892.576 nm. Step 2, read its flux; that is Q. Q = 33.38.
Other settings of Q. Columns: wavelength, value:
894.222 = 42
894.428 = 36.75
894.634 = 32.8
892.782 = 38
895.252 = 42.55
